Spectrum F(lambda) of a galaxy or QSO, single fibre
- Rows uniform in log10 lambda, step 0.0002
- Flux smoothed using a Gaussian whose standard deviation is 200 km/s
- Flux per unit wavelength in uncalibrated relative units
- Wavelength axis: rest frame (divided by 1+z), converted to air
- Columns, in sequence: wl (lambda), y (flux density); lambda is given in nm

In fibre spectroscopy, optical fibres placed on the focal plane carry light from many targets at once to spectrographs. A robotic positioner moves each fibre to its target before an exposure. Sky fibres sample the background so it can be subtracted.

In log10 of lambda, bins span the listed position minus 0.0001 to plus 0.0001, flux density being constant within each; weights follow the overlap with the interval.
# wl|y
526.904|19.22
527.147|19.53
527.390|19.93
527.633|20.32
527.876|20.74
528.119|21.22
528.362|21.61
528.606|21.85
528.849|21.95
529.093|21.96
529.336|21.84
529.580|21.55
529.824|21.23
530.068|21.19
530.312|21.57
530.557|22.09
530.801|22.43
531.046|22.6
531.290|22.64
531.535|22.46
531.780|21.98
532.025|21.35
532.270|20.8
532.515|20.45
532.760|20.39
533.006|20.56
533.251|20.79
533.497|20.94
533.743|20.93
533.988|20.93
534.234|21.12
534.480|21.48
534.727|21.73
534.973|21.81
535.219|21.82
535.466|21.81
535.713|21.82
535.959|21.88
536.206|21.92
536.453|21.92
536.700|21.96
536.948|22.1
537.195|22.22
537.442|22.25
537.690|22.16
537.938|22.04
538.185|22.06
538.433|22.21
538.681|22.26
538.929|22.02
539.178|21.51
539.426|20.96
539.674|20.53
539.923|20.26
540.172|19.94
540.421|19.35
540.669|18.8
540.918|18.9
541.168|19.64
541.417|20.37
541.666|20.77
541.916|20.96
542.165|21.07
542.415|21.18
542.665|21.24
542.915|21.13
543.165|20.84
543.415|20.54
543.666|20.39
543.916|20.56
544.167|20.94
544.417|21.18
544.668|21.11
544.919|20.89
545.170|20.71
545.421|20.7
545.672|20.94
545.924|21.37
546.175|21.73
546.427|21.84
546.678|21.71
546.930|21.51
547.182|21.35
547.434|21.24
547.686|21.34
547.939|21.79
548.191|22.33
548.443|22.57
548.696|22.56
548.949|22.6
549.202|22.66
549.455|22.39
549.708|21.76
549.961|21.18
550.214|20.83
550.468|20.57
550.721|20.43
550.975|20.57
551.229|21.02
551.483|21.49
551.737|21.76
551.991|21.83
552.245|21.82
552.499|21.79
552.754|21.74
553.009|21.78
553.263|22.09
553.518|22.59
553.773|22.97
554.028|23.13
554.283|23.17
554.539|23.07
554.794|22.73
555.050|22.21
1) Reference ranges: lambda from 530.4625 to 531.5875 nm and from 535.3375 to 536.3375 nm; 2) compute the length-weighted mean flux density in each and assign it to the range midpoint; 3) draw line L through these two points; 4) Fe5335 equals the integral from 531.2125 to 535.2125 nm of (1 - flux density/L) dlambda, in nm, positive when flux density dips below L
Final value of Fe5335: 0.16 nm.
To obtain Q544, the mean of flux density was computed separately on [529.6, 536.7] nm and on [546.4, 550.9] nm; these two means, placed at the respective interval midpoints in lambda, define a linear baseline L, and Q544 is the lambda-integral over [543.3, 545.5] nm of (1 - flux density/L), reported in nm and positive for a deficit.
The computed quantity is 0.09 nm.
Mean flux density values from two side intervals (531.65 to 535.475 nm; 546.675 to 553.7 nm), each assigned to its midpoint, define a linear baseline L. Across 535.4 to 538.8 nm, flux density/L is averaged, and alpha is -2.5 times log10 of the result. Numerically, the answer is -0.04 mag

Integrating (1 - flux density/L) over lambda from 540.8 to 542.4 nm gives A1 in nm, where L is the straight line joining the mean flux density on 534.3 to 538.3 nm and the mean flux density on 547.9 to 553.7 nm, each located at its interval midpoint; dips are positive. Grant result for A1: 0.11 nm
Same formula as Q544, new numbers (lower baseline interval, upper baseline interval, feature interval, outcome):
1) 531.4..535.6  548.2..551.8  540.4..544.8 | 0.191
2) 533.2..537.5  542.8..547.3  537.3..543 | 0.113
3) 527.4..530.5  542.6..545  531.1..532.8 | -0.021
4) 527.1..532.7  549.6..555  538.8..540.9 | 0.124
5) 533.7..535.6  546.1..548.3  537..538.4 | -0.041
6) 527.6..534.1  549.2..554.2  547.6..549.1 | -0.039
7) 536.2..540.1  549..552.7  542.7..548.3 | 0.102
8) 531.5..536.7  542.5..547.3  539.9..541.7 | 0.129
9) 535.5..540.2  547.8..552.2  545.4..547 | 0.018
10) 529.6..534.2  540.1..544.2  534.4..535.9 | -0.048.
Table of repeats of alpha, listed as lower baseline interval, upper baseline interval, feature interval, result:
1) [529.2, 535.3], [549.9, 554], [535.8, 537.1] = -0.02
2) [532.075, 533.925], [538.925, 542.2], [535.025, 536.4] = -0.07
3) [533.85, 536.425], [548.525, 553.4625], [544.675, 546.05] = 0.04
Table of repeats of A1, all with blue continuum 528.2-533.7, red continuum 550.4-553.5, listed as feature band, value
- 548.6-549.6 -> -0.049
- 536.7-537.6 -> -0.027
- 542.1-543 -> 0.014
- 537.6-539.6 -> -0.032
